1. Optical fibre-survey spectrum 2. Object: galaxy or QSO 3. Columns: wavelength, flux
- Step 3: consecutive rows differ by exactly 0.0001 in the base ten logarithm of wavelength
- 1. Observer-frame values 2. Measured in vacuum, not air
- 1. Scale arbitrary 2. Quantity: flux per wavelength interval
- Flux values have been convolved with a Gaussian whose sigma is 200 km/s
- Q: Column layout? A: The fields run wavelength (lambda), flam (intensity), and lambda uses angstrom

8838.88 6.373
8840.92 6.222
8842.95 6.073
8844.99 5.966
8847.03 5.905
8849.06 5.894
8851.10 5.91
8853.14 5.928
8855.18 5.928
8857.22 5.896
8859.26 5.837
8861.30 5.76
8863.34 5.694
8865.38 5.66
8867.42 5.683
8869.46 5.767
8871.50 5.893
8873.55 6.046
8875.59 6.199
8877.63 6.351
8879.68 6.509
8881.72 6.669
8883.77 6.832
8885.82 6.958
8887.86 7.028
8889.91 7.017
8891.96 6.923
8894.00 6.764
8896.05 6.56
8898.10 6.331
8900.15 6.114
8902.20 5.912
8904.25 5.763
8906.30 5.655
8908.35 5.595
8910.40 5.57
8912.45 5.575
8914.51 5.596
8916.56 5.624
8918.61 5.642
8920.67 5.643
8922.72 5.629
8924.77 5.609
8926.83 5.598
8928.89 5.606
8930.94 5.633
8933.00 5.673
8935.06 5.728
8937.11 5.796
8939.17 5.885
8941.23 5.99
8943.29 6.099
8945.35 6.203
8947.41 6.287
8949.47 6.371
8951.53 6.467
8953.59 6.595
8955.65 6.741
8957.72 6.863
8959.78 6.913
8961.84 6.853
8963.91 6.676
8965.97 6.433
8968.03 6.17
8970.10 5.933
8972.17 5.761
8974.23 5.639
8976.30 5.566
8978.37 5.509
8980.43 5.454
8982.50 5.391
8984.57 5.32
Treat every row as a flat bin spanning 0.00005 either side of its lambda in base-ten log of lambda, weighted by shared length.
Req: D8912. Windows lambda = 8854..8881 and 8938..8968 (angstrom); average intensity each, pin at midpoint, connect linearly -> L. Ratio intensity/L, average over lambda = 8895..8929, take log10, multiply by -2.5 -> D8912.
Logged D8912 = 0.08 mag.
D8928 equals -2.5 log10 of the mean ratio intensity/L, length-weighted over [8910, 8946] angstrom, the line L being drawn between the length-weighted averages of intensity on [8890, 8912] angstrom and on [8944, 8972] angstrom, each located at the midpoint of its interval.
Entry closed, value 0.10 mag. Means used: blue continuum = 6.14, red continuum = 6.47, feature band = 5.73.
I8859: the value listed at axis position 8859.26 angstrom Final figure 5.837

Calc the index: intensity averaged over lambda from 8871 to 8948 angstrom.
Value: 6.06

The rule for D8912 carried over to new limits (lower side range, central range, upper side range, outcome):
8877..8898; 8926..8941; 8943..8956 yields 0.137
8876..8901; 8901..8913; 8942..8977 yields 0.157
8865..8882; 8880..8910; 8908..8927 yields -0.100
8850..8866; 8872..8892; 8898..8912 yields -0.140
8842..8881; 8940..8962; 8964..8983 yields -0.110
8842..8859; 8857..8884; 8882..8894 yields 0.073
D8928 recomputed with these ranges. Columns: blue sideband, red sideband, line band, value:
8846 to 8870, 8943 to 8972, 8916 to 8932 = 0.11 mag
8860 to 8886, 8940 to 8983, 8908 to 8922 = 0.10 mag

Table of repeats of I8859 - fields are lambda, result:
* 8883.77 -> 6.832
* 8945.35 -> 6.203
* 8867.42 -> 5.683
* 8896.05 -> 6.56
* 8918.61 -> 5.642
